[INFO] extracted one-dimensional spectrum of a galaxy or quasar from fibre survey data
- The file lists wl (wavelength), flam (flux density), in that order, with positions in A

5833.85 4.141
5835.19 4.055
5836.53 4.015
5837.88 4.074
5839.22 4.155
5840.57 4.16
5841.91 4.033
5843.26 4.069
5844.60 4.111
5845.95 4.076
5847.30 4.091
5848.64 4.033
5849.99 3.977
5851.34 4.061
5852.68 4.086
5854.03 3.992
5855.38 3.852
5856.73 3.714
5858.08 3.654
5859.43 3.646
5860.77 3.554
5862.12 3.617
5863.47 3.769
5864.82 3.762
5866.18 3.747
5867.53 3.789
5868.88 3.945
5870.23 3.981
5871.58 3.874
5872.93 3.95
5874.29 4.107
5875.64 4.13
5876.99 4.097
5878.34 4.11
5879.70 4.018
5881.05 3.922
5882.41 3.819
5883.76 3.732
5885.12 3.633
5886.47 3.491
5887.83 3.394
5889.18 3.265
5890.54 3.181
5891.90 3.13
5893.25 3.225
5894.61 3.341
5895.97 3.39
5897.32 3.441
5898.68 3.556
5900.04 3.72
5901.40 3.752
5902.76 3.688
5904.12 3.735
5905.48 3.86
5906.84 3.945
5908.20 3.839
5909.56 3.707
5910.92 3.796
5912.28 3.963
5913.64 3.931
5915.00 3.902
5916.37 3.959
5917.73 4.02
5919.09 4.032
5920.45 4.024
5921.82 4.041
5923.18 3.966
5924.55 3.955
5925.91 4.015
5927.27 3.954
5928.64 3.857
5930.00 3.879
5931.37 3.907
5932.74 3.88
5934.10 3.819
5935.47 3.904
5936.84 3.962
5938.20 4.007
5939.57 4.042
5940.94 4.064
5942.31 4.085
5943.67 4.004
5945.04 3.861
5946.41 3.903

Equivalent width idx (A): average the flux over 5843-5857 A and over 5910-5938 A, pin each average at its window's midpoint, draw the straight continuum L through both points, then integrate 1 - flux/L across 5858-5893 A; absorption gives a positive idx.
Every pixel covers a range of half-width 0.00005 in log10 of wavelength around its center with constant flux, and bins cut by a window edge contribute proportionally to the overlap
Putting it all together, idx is 2.2 A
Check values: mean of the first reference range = 4.01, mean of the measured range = 3.74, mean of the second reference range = 3.94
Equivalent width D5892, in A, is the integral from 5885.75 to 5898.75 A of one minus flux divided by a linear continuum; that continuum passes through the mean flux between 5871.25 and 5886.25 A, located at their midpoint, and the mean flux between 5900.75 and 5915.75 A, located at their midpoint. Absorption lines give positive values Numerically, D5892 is 1.8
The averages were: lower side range 3.93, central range 3.33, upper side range 3.83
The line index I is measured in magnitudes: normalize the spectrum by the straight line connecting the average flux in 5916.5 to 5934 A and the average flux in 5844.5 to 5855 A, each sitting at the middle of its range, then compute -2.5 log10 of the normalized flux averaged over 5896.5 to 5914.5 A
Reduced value 0.06 mag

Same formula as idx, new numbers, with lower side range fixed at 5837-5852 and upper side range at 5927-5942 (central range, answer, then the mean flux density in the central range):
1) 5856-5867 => 1.0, 3.68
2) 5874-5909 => 2.9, 3.67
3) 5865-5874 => 0.3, 3.88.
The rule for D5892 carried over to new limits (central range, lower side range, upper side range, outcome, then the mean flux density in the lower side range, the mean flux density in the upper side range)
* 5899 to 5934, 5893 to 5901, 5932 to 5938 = -1.89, 3.47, 3.9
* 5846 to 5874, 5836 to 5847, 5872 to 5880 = 1.45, 4.08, 4.06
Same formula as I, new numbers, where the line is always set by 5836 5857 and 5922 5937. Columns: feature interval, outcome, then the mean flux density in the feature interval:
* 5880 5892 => 0.13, 3.54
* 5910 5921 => 0.00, 3.95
